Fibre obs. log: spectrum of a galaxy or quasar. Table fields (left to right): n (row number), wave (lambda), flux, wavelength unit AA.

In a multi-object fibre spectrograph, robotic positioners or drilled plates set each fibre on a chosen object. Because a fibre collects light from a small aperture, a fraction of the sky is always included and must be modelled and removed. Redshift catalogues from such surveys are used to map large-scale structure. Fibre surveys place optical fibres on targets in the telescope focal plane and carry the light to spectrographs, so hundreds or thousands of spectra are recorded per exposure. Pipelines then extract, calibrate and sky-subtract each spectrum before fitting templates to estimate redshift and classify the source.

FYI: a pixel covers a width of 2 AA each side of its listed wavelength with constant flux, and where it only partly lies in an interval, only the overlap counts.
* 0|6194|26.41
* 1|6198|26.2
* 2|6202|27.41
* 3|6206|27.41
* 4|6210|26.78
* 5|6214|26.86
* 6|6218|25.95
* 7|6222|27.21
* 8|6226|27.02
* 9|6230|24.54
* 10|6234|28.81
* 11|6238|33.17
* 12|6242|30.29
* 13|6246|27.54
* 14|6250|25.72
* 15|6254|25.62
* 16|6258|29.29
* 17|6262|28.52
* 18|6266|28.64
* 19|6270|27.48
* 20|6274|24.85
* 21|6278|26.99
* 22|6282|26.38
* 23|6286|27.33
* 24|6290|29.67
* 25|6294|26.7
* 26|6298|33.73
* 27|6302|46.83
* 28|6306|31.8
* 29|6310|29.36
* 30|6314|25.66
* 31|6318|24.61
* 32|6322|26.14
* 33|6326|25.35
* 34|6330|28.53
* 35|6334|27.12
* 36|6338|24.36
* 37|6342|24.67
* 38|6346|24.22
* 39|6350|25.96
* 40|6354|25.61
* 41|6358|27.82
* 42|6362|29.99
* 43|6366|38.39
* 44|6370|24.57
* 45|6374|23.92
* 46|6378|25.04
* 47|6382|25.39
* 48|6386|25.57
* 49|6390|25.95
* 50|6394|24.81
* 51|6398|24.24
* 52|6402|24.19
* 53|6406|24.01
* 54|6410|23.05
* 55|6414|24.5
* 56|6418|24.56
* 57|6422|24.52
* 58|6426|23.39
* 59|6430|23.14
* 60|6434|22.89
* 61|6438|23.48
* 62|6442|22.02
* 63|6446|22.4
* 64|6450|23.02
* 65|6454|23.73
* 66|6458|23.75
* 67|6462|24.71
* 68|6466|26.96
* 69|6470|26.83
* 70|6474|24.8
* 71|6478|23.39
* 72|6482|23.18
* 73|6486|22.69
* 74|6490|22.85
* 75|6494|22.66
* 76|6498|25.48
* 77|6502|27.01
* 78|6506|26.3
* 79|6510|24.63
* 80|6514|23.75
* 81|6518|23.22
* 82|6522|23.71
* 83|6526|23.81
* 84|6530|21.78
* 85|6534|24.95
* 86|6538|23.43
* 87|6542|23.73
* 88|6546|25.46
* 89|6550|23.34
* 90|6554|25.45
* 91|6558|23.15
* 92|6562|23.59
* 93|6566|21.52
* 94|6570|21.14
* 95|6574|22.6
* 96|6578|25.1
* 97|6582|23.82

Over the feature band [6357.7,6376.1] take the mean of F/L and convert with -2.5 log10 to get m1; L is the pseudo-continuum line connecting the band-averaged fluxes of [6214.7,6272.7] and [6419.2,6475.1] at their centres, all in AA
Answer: -0.14 mag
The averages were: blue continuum 27.8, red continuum 24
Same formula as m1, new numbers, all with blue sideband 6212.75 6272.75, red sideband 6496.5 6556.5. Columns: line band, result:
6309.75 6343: 0.03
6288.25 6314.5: -0.19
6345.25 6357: 0.04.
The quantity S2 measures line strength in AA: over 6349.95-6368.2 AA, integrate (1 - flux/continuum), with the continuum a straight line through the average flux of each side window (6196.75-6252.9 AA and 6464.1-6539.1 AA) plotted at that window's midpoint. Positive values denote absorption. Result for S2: -2.8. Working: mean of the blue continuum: 27.5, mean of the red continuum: 24.3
